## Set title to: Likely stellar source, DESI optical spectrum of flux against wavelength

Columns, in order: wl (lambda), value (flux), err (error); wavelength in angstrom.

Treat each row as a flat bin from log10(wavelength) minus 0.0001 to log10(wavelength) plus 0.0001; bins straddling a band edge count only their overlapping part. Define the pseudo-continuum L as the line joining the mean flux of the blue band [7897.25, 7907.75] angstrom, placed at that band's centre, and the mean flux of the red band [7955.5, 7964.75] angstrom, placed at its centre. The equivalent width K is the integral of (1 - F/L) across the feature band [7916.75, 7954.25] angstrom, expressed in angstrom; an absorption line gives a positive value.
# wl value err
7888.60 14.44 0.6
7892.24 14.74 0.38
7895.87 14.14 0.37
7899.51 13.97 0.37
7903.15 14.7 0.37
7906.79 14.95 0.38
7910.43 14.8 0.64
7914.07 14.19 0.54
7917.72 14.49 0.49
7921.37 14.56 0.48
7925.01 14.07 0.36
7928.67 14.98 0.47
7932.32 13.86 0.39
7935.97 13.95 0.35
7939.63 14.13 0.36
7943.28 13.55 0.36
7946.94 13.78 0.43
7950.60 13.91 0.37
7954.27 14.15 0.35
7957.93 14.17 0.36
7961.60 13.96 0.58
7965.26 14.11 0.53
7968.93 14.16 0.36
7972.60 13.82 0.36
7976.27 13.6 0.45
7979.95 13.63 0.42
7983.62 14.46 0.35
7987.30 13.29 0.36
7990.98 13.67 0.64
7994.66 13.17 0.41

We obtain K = 0.36 angstrom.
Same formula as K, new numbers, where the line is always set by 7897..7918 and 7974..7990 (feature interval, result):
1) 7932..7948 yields 0.4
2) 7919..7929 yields -0.1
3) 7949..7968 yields -0.1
